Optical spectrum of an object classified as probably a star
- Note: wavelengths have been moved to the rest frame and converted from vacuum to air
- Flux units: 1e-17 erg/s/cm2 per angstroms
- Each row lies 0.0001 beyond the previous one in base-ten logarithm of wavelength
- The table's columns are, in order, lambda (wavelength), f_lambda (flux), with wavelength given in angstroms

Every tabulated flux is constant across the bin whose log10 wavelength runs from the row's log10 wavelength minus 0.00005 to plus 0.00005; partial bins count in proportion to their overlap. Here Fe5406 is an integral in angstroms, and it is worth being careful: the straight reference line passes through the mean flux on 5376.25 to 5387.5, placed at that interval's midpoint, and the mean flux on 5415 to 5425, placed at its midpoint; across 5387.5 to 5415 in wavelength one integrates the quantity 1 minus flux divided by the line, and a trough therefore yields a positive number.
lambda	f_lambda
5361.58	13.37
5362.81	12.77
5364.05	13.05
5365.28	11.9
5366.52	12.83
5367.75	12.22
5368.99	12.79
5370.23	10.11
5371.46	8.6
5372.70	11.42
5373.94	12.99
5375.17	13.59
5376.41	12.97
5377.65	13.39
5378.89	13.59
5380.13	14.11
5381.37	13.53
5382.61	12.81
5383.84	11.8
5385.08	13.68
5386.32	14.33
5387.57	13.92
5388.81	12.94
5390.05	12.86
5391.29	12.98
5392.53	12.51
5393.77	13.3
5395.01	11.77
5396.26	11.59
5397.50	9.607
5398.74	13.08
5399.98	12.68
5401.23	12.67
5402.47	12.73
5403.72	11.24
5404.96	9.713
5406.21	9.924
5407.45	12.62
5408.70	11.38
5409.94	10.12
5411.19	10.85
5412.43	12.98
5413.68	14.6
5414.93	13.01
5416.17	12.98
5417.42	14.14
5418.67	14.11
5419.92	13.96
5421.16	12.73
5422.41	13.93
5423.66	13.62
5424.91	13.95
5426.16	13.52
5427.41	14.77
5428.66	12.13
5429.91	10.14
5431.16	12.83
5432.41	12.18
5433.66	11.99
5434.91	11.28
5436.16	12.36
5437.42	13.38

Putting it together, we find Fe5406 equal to 2.9 angstroms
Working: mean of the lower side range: 13.4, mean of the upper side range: 13.6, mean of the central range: 12.1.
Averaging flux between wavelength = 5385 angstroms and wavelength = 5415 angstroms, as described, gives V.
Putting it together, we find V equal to 12.2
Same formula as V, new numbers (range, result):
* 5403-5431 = 12.6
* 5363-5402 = 12.6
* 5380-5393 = 13.2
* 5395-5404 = 11.9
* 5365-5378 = 12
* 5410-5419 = 13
